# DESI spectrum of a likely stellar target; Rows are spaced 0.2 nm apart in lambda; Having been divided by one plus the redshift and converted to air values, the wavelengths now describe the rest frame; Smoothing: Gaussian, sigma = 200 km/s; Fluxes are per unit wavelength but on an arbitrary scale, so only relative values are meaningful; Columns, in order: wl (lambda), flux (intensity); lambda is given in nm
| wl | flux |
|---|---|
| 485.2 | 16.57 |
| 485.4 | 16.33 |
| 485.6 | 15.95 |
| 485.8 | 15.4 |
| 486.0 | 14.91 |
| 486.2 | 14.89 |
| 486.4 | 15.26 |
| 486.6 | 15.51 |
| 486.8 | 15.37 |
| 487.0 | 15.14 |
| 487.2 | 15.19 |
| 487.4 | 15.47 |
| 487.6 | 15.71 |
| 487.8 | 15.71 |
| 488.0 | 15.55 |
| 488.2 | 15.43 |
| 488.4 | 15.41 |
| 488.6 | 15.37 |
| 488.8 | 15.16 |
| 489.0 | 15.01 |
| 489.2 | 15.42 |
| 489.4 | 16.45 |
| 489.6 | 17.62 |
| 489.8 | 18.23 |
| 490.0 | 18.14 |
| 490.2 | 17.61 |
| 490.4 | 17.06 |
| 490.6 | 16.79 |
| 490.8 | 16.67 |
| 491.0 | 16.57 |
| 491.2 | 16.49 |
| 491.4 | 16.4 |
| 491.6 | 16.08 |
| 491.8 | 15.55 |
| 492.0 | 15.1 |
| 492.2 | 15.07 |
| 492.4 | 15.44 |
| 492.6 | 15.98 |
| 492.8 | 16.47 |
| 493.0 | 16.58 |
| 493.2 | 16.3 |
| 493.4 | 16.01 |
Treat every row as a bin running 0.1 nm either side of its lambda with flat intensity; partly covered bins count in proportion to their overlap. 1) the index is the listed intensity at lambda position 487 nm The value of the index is 15.14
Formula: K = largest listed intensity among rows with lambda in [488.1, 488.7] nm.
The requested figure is 15.43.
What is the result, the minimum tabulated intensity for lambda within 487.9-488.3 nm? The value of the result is 15.43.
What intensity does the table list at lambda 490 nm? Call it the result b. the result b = 18.14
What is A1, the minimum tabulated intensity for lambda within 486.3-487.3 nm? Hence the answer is 15.14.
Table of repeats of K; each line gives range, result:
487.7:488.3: 15.71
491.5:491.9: 16.08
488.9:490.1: 18.23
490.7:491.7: 16.67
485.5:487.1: 15.95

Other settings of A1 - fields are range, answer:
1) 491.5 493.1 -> 15.07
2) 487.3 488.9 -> 15.16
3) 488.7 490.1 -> 15.01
